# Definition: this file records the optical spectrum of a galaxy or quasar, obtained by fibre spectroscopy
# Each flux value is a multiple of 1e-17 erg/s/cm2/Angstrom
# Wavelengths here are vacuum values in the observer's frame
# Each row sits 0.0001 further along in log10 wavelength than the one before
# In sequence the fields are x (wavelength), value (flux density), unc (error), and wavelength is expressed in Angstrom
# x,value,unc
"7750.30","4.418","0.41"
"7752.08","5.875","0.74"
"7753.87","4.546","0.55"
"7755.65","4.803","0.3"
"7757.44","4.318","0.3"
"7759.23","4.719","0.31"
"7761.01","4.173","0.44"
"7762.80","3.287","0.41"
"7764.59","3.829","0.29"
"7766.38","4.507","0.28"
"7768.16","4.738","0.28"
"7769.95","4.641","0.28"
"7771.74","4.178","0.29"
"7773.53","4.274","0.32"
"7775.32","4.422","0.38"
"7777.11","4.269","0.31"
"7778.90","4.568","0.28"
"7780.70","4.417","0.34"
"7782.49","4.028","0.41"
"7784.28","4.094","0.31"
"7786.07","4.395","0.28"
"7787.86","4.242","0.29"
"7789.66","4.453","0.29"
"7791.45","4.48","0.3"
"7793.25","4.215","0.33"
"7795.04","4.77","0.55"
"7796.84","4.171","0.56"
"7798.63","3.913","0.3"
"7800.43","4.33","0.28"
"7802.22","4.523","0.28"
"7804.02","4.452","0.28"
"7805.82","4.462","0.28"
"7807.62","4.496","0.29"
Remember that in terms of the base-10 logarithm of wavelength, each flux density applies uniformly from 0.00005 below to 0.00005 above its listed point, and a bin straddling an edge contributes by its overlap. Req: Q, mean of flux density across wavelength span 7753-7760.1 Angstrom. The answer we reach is 4.59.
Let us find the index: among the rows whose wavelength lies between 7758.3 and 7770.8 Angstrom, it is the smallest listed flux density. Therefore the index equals 3.287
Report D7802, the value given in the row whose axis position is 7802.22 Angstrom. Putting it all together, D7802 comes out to 4.523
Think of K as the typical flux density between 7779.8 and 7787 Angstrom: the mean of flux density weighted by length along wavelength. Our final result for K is 4.24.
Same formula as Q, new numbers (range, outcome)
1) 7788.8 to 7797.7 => 4.42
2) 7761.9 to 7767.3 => 3.88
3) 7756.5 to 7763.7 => 4.12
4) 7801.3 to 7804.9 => 4.49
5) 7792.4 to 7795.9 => 4.5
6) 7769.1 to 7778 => 4.36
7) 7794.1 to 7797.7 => 4.47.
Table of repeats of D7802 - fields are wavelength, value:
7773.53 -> 4.274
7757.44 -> 4.318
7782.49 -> 4.028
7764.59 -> 3.829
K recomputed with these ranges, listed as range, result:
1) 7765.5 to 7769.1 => 4.63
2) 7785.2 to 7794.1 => 4.35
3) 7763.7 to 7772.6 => 4.38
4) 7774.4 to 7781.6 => 4.41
